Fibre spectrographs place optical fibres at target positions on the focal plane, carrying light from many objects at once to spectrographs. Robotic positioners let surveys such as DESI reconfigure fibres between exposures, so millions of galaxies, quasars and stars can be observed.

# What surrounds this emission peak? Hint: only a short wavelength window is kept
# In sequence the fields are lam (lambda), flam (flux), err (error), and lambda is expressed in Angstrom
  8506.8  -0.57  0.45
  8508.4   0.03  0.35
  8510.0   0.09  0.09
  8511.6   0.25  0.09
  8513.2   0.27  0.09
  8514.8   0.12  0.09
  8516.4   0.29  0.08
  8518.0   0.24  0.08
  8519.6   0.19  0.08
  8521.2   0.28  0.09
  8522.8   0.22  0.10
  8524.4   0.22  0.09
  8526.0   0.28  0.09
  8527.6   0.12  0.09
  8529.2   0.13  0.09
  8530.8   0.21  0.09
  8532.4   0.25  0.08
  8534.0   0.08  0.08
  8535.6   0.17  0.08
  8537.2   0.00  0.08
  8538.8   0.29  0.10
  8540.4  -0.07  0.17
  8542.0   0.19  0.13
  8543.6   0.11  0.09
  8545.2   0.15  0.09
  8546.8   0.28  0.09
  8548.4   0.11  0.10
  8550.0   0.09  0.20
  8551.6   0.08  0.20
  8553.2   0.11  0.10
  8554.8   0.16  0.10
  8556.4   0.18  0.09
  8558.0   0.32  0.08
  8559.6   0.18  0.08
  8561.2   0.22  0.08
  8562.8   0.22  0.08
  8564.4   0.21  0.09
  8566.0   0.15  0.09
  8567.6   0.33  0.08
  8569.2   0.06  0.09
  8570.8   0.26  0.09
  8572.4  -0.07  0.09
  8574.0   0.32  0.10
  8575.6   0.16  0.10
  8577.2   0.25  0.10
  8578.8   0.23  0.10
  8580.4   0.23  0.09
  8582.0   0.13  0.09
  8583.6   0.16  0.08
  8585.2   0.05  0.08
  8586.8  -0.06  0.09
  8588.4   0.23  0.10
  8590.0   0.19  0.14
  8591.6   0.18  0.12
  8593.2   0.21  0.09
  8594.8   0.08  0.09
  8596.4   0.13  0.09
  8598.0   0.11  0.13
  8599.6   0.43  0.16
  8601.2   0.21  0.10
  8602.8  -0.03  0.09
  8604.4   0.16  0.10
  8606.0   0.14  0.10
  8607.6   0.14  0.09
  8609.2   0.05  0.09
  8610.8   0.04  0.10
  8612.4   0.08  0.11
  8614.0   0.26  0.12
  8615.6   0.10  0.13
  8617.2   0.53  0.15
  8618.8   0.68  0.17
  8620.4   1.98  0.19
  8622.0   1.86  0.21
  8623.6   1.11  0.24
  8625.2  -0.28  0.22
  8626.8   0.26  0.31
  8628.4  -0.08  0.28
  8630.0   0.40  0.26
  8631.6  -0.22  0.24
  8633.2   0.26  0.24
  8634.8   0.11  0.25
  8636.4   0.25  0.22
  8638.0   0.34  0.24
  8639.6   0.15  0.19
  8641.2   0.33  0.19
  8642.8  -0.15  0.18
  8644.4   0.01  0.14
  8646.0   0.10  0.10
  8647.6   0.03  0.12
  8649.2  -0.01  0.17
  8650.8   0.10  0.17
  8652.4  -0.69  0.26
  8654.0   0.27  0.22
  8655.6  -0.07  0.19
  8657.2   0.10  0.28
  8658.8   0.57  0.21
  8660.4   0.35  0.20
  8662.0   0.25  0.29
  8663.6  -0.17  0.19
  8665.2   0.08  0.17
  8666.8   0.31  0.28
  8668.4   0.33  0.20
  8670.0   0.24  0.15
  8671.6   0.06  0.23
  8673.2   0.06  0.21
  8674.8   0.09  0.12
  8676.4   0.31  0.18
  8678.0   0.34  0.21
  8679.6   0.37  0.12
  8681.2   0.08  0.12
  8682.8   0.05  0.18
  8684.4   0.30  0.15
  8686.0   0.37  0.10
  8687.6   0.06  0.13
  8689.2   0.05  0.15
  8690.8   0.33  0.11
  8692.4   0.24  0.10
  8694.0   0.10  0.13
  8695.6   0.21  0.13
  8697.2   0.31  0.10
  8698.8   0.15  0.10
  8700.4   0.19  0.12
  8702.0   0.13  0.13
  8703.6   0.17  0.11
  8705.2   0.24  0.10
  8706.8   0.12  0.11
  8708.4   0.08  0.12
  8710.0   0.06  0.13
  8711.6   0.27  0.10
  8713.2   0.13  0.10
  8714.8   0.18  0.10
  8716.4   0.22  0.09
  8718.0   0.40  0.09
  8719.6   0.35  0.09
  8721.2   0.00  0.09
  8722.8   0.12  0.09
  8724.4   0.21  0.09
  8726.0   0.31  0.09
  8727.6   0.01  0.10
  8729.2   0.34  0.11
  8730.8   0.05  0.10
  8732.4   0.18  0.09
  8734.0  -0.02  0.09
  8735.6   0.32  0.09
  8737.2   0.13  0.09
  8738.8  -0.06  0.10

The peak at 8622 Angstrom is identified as Hbeta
